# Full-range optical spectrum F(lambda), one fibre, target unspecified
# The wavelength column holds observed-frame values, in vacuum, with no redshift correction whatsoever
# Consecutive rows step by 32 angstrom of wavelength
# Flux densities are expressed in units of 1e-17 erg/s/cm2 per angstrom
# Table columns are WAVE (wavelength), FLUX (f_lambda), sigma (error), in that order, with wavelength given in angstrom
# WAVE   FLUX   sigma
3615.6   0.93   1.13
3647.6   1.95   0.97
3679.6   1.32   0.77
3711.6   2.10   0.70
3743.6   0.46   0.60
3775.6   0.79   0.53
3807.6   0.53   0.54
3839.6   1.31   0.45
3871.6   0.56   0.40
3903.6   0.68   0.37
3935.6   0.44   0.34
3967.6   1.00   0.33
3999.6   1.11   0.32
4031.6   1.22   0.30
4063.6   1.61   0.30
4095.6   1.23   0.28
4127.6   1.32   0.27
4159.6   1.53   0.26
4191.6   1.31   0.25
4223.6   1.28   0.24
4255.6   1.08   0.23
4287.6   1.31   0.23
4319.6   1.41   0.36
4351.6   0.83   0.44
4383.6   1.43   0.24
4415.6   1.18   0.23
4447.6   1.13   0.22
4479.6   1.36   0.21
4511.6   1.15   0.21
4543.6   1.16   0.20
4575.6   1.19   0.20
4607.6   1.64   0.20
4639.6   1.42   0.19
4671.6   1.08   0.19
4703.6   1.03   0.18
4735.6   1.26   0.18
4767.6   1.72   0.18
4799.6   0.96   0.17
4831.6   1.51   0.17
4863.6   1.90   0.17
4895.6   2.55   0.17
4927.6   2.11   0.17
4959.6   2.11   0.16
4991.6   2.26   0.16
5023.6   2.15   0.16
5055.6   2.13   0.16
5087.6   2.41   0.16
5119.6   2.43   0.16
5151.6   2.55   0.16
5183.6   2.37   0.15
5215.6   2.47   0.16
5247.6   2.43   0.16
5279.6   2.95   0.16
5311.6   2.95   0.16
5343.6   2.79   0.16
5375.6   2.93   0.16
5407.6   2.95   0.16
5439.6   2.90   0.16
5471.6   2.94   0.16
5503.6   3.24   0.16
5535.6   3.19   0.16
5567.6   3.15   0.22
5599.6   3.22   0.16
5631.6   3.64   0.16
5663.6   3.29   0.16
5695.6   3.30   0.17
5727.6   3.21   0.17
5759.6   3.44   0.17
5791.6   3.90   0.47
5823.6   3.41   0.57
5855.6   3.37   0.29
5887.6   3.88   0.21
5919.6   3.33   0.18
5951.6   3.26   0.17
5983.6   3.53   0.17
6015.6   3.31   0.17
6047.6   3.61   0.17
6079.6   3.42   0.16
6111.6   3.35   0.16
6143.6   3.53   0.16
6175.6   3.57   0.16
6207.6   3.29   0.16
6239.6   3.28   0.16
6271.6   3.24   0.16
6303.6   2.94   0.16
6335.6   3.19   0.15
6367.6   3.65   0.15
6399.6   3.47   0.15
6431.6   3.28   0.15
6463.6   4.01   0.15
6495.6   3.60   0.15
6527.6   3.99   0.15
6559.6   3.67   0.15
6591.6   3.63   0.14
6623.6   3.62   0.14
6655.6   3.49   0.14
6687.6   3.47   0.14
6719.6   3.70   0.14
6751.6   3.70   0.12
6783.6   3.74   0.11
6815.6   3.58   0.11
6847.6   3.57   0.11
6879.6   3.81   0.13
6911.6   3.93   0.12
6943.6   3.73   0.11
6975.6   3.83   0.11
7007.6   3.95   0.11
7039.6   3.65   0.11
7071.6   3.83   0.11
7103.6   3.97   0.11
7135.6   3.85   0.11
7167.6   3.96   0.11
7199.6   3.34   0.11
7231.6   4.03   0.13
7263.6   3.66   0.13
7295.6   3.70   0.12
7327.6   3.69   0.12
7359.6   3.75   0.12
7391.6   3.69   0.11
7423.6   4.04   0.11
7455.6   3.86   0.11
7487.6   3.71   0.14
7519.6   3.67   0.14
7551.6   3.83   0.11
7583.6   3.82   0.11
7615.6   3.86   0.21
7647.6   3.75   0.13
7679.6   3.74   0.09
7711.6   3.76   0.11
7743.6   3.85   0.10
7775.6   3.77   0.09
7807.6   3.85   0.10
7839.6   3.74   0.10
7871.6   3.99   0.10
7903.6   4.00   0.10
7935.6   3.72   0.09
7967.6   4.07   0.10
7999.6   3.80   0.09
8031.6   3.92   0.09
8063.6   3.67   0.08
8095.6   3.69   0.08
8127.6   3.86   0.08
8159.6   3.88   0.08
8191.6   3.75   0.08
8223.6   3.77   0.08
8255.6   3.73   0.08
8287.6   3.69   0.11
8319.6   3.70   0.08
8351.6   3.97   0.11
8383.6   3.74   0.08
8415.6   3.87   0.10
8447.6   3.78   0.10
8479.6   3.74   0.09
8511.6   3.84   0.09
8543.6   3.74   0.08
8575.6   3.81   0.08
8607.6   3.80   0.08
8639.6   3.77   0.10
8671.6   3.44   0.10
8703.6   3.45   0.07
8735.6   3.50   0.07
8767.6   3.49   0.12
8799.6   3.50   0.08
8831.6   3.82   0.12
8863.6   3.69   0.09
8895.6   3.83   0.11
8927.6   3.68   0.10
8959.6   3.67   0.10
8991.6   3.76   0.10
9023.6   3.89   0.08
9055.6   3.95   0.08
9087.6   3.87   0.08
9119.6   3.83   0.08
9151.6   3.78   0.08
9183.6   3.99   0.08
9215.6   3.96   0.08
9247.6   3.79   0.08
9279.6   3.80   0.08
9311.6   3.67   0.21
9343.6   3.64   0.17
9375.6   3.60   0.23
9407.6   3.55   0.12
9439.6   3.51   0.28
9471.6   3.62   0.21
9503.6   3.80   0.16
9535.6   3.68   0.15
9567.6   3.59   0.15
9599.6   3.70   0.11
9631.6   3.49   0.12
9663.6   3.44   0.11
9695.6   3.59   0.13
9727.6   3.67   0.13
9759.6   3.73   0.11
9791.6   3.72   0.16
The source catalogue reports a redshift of 0.22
